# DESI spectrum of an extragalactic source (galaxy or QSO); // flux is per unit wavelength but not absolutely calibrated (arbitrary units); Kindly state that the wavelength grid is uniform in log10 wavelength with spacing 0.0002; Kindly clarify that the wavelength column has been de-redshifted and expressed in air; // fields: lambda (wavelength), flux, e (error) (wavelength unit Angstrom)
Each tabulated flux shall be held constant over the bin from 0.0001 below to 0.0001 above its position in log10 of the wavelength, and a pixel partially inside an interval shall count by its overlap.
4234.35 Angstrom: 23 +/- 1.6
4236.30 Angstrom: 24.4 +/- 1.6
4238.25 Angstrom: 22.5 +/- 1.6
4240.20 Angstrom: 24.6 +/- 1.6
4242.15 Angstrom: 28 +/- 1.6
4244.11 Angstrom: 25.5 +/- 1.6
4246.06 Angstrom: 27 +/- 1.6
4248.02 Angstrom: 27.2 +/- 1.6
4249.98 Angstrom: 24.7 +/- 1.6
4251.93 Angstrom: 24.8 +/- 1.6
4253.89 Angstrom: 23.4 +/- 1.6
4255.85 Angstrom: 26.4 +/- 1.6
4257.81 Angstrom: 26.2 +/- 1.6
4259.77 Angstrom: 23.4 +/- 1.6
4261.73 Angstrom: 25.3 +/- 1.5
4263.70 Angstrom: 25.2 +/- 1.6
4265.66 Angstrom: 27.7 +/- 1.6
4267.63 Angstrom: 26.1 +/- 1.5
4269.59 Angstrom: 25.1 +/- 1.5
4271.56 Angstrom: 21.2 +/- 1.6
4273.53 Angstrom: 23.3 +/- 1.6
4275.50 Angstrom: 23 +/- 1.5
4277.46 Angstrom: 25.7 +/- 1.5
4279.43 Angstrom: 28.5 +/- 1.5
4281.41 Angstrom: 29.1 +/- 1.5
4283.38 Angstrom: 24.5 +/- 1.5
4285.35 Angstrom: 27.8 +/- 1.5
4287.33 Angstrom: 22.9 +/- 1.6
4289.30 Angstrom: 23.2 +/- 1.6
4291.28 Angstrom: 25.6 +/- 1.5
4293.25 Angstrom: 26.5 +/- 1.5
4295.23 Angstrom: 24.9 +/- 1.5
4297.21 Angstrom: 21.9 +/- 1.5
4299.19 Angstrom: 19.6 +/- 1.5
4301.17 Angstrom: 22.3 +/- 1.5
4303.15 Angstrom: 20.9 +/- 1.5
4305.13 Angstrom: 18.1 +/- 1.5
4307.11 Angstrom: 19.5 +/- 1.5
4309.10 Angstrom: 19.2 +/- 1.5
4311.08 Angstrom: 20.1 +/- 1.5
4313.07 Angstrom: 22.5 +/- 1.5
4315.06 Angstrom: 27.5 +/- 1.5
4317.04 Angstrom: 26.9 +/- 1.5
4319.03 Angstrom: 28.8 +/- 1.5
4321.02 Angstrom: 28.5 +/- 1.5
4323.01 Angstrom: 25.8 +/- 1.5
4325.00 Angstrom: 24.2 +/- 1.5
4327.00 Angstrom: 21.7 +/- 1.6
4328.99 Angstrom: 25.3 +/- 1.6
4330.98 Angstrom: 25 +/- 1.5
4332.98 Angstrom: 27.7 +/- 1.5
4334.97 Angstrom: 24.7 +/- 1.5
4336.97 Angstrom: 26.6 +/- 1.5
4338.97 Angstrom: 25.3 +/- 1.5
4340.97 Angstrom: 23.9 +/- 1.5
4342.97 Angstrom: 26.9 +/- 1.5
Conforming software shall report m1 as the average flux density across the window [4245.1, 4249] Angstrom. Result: 27.1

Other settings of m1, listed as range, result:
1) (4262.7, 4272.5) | 25.1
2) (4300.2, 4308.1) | 20.2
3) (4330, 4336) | 25.8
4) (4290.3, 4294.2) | 26.1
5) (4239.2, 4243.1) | 26.3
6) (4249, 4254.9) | 24.3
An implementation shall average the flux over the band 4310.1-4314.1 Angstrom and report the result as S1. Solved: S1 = 21.3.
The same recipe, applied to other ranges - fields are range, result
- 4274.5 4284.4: 26.2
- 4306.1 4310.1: 19.4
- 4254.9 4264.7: 25.3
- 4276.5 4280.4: 27.1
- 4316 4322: 28.1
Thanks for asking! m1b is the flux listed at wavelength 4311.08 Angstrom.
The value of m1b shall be 20.1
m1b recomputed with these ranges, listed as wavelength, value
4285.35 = 27.8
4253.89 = 23.4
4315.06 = 27.5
